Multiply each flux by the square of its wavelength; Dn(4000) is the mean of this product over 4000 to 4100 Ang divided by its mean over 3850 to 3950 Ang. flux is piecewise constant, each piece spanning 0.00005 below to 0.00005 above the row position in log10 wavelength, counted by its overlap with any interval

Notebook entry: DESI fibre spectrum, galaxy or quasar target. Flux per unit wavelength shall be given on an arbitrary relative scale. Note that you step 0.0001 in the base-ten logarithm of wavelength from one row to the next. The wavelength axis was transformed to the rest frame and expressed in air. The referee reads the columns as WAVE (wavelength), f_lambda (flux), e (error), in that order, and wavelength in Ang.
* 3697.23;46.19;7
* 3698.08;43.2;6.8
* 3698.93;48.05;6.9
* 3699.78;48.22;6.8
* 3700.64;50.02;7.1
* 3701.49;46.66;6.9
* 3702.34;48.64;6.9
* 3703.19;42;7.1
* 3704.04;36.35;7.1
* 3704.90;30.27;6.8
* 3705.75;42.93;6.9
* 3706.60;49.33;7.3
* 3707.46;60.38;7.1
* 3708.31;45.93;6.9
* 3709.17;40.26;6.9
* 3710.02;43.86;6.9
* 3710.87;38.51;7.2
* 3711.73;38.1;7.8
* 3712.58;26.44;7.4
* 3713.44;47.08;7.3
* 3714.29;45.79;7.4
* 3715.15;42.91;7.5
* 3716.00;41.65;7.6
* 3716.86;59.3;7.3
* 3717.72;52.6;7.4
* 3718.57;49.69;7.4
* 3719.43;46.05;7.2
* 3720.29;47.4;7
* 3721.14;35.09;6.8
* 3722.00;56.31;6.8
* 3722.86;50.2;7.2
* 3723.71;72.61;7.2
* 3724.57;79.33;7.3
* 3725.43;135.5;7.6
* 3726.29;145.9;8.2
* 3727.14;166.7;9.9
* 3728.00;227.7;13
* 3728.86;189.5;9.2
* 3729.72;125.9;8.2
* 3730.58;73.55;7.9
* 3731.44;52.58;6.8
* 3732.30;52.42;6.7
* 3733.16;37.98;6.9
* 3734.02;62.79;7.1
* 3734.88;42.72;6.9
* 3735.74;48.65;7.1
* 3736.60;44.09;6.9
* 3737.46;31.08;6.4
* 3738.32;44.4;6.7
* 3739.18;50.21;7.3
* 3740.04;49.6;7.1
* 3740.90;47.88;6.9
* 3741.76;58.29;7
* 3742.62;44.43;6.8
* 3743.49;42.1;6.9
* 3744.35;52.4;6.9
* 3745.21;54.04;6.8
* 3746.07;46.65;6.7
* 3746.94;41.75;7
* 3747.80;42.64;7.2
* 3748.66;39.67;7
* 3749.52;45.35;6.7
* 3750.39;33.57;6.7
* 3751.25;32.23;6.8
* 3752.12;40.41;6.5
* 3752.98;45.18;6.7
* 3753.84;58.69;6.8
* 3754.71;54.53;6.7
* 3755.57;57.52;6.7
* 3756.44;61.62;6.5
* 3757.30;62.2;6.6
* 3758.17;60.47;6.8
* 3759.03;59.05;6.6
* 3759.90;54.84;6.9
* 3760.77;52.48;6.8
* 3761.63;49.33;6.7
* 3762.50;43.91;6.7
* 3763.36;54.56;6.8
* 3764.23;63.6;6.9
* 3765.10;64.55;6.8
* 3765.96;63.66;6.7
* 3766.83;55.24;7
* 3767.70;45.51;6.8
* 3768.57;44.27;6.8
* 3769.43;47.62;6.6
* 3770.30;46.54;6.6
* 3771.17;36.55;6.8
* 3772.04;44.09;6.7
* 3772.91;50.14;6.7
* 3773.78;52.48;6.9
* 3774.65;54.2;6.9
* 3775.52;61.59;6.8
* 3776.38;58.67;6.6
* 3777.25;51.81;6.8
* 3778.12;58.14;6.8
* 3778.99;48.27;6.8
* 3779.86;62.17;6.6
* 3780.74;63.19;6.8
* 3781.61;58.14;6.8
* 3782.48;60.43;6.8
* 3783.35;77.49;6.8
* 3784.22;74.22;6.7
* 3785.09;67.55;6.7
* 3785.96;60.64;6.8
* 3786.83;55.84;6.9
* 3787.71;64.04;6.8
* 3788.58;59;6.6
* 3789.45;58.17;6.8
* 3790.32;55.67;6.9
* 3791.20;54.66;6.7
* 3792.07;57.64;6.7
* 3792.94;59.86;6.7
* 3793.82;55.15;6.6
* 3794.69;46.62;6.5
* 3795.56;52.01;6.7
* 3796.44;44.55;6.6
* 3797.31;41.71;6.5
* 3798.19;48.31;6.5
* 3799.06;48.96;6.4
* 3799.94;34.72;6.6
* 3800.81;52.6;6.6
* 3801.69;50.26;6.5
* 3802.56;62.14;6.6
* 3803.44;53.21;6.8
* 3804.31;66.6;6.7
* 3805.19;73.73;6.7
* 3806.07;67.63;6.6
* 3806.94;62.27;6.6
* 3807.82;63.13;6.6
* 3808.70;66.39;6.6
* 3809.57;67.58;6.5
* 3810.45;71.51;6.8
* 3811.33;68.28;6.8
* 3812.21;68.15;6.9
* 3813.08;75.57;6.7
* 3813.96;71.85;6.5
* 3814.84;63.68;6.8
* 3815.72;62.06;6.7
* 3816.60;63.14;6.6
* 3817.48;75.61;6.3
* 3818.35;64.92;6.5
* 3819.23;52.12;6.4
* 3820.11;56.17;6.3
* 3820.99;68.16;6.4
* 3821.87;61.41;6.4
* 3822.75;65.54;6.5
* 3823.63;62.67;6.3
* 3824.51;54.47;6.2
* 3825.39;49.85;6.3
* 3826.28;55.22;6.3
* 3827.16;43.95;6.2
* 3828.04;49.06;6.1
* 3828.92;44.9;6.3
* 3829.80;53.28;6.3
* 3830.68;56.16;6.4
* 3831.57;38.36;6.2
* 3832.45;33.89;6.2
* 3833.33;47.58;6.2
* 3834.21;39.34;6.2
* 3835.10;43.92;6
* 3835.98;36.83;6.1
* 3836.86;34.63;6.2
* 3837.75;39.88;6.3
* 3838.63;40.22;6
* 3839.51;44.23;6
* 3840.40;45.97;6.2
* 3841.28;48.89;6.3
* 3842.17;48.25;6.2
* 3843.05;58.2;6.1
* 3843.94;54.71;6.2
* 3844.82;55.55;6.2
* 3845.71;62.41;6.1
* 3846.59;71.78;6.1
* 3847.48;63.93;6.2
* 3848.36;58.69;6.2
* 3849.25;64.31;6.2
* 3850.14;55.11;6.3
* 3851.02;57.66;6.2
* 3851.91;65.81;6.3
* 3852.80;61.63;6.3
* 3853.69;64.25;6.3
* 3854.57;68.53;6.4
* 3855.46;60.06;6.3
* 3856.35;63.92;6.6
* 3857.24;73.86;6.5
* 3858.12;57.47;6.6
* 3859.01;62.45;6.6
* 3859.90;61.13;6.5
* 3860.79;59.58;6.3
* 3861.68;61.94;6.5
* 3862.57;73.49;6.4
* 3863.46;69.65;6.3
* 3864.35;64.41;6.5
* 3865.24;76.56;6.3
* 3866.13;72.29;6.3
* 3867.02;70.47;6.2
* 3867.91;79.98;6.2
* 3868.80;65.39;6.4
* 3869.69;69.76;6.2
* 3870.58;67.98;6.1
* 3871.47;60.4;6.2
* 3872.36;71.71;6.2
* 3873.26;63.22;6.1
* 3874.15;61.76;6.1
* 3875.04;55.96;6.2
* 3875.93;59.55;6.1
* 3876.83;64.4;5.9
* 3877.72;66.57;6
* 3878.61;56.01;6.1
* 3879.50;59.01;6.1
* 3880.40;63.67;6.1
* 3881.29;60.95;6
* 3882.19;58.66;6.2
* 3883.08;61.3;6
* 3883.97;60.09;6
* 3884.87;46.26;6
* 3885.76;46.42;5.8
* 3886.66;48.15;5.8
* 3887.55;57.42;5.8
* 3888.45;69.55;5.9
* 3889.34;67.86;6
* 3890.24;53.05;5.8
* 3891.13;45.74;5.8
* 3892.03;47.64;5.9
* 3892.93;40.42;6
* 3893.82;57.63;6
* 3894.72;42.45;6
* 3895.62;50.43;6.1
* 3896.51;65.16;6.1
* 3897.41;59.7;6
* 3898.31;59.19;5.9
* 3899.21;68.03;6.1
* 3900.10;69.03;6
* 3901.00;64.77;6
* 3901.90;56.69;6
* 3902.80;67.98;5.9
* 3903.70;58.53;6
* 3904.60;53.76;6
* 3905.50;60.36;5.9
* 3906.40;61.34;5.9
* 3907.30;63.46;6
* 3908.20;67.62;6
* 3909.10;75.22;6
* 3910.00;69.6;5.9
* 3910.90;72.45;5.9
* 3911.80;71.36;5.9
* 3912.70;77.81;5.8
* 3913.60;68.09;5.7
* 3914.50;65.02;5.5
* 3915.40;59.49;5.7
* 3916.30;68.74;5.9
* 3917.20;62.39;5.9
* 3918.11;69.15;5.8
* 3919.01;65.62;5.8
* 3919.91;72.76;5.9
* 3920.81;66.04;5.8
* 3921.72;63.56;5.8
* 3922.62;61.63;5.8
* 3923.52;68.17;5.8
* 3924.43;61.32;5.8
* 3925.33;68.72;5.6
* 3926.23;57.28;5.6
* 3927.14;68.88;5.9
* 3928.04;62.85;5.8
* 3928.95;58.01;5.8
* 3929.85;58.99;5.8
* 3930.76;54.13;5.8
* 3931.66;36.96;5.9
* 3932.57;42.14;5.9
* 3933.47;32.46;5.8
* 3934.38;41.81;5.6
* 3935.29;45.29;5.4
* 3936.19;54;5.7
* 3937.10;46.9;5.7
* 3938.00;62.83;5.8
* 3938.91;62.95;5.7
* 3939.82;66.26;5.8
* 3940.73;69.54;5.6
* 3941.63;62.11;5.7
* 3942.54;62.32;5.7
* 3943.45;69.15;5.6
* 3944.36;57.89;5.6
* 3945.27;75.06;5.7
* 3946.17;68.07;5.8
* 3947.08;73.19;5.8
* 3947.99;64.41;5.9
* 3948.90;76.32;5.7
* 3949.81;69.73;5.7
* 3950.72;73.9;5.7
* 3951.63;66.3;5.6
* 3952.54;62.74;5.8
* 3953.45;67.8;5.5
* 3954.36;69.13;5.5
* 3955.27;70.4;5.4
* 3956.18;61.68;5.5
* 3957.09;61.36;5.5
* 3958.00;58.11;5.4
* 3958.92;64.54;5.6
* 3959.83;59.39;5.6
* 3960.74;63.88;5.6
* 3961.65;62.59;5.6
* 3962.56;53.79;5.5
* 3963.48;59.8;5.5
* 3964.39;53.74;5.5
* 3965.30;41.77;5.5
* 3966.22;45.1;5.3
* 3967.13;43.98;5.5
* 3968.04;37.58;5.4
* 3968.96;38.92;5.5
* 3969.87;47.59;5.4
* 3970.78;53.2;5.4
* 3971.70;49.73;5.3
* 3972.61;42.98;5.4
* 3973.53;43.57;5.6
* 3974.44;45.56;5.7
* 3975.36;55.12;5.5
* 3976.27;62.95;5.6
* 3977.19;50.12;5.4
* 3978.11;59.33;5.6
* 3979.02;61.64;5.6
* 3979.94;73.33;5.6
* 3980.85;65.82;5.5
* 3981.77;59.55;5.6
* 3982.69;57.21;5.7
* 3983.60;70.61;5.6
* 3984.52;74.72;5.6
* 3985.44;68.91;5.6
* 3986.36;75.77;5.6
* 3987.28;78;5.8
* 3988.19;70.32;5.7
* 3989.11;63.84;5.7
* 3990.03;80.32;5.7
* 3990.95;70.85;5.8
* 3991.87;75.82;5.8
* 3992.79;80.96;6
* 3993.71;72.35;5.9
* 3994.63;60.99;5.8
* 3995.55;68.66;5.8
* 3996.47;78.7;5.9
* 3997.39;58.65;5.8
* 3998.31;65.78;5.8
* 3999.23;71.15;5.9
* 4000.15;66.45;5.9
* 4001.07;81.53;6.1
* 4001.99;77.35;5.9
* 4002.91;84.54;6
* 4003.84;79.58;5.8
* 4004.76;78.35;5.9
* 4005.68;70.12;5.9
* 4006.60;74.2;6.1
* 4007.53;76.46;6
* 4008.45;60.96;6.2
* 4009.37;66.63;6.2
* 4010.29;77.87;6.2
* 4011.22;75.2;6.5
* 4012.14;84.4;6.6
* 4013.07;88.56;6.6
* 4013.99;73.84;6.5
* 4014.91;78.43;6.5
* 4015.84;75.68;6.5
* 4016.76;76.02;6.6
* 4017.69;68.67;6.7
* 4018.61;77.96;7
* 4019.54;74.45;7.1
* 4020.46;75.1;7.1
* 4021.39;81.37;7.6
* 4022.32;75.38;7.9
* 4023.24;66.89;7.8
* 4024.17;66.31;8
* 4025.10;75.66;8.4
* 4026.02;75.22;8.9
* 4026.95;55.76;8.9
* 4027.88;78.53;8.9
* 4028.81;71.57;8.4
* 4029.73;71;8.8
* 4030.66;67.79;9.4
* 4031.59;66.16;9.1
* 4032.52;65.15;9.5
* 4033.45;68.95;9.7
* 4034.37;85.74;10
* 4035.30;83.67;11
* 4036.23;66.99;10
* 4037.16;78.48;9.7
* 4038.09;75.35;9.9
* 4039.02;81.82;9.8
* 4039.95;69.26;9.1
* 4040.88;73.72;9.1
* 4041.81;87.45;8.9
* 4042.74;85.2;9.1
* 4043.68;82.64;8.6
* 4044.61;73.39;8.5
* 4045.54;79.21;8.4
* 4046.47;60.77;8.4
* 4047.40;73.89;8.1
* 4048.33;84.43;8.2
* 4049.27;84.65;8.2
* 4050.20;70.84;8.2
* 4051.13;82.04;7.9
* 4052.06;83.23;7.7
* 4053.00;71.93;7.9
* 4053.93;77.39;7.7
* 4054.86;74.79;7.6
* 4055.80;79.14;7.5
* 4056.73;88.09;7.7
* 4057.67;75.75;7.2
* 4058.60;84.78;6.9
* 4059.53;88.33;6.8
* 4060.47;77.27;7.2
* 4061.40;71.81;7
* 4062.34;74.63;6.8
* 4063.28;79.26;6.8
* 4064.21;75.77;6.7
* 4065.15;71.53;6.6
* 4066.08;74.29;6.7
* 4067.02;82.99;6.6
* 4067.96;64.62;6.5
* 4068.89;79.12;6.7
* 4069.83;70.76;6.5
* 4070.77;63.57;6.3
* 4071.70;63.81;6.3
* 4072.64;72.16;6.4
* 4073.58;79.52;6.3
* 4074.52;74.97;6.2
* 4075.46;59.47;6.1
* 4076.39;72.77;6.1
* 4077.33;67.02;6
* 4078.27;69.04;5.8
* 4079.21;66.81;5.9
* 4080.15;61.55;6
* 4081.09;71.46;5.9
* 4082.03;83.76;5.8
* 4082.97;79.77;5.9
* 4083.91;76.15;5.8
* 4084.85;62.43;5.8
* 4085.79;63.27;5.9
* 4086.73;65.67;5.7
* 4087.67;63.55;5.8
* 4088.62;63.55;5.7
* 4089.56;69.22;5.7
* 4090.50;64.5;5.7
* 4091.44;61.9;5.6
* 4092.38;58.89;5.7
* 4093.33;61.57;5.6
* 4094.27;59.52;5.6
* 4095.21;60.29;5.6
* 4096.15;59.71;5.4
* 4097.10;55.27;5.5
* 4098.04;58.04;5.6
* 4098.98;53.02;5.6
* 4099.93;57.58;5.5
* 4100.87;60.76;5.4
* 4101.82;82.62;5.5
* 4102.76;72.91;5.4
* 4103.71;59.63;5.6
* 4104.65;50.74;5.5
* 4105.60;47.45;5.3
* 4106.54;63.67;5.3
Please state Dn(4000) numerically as 1.3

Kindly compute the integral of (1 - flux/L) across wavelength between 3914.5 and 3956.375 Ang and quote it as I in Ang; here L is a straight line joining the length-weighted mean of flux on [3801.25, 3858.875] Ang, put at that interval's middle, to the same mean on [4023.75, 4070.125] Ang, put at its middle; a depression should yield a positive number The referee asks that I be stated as 2.7 Ang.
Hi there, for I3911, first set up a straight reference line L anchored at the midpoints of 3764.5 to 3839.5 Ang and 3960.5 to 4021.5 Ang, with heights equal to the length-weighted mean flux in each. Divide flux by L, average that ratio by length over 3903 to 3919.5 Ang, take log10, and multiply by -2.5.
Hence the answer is -0.07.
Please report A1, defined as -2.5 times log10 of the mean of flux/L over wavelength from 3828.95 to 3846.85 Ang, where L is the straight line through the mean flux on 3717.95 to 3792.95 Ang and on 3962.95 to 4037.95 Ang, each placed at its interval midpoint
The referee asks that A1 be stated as 0.31 mag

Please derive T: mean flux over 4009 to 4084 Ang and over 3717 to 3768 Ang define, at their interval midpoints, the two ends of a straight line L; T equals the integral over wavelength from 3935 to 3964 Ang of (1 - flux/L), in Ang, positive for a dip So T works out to 2.9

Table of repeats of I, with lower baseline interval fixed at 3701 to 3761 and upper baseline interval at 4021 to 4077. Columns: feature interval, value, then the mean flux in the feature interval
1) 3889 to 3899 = 2.0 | 53.7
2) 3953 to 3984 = 6.4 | 56.2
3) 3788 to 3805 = 2.4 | 53.1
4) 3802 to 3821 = -0.9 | 65.5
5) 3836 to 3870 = 2.3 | 60.4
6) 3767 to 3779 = 2.1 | 50.2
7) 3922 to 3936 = 2.9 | 54.7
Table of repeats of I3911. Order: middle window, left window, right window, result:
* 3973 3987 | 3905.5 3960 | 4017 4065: 0.12 mag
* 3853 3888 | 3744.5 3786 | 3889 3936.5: -0.09 mag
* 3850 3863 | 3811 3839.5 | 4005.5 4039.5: -0.11 mag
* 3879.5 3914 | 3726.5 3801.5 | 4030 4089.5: 0.09 mag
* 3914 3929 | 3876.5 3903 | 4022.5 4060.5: -0.06 mag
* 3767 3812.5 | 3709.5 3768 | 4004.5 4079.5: 0.10 mag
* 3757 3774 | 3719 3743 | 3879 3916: 0.35 mag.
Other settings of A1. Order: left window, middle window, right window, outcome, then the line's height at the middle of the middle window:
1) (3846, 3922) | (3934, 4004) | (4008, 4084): 0.10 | 69.1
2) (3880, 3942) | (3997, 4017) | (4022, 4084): -0.07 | 69.7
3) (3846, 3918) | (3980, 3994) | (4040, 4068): 0.01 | 71.9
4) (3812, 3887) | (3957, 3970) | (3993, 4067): 0.29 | 69.1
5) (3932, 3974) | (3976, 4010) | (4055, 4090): -0.12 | 62.7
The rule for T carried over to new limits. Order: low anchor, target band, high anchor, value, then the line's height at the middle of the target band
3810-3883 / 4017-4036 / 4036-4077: 0.3 Ang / 73.6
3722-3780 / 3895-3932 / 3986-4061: 3.2 Ang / 69.6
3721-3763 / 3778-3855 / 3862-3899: 6.8 Ang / 62.5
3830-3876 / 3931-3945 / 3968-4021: 2.1 Ang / 64.3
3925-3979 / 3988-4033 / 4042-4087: -4.5 Ang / 66.4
